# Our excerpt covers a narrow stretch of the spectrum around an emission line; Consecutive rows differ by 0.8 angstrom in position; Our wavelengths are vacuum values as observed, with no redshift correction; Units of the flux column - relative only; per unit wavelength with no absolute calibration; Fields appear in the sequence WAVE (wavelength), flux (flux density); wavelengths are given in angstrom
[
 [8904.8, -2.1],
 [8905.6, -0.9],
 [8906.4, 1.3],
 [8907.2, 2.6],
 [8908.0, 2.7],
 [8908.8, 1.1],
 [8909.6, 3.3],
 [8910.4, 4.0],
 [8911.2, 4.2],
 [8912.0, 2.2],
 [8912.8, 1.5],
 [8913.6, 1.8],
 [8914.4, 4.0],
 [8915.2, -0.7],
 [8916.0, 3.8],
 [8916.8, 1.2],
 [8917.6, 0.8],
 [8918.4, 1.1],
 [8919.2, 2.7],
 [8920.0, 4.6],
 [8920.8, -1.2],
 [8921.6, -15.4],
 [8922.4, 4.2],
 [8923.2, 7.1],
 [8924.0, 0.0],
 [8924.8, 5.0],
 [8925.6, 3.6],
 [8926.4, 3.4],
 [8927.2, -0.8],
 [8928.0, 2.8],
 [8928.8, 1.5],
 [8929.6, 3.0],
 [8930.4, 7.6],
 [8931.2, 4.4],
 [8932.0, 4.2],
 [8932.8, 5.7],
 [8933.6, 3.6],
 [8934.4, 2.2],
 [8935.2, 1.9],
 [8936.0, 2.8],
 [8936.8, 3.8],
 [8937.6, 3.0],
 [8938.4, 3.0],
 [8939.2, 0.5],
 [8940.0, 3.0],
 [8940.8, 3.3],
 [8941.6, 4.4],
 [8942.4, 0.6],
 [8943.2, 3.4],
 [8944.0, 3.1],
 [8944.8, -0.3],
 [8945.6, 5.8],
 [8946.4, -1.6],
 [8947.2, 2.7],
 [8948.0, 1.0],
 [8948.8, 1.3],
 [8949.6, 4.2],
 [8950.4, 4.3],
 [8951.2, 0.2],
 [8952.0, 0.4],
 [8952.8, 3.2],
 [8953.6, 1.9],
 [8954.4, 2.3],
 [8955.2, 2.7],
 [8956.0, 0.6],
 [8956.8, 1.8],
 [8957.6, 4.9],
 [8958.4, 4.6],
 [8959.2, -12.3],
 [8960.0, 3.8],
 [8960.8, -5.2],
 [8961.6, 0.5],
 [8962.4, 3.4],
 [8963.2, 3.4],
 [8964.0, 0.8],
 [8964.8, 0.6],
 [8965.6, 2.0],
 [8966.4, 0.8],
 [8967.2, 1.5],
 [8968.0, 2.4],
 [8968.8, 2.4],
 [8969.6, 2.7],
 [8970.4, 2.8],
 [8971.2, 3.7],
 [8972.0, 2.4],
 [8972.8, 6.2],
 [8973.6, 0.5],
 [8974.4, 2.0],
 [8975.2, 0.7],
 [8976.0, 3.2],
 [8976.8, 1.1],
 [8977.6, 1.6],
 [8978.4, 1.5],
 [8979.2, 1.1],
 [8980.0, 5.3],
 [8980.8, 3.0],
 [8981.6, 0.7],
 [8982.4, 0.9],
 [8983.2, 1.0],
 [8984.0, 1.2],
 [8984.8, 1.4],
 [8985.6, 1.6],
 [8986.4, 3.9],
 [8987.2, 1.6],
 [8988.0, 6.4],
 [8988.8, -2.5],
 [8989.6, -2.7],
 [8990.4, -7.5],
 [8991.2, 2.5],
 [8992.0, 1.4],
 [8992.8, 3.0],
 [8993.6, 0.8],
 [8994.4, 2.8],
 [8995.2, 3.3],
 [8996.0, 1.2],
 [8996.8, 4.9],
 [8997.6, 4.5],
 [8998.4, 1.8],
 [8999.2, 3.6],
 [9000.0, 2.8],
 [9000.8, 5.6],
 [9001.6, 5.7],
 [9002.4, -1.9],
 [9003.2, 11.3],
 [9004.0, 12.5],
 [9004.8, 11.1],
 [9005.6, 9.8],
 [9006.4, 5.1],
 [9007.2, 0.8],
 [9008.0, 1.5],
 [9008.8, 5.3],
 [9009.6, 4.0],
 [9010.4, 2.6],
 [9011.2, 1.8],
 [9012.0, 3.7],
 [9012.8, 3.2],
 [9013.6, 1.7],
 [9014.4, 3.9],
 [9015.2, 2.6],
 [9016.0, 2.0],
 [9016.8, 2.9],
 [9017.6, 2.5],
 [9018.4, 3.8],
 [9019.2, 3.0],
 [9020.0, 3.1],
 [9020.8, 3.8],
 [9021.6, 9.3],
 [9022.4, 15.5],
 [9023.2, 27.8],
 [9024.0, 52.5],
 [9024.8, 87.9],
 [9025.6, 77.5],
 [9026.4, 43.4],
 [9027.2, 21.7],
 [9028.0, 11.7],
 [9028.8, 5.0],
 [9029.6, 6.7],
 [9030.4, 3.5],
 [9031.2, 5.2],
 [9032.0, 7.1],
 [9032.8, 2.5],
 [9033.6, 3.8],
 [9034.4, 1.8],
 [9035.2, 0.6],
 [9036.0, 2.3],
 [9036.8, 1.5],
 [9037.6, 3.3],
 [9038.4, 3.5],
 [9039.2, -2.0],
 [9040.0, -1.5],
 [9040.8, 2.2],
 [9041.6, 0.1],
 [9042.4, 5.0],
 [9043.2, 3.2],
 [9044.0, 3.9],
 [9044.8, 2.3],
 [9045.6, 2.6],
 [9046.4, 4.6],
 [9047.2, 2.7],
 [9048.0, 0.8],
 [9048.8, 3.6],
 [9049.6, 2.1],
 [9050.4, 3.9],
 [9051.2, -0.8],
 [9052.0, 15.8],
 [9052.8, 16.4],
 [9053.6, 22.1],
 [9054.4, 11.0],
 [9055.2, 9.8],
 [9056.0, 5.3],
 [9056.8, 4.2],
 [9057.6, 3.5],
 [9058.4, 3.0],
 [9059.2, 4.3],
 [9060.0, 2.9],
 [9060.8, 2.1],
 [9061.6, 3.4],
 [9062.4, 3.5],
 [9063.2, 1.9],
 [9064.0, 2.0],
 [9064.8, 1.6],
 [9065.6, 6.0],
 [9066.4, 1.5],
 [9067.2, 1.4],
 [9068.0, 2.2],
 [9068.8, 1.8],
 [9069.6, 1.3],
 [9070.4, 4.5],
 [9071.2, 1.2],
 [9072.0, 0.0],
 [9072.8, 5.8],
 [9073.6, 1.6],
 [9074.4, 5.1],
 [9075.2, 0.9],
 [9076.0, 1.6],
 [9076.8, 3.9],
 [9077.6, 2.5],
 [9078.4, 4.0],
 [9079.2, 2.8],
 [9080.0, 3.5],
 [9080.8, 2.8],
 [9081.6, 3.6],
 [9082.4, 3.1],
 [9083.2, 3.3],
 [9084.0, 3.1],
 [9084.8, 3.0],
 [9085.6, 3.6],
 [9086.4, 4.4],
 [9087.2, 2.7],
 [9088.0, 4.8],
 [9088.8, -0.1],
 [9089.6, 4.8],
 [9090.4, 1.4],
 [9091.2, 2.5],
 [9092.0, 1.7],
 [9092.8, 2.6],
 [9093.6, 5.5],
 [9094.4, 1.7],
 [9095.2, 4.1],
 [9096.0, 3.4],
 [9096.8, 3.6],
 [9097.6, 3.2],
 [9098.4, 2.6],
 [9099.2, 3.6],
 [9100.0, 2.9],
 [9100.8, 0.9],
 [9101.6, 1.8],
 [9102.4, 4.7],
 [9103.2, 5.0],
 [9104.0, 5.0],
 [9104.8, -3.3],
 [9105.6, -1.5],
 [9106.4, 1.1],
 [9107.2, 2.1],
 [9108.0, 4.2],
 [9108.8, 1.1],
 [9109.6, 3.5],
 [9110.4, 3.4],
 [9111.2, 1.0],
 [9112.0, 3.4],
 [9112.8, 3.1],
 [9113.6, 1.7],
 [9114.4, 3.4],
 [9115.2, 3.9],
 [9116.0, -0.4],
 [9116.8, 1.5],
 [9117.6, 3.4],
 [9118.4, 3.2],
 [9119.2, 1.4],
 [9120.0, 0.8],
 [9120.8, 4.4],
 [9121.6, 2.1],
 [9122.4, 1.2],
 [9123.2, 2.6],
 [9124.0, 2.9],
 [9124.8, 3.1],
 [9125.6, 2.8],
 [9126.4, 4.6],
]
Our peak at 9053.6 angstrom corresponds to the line [N II]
